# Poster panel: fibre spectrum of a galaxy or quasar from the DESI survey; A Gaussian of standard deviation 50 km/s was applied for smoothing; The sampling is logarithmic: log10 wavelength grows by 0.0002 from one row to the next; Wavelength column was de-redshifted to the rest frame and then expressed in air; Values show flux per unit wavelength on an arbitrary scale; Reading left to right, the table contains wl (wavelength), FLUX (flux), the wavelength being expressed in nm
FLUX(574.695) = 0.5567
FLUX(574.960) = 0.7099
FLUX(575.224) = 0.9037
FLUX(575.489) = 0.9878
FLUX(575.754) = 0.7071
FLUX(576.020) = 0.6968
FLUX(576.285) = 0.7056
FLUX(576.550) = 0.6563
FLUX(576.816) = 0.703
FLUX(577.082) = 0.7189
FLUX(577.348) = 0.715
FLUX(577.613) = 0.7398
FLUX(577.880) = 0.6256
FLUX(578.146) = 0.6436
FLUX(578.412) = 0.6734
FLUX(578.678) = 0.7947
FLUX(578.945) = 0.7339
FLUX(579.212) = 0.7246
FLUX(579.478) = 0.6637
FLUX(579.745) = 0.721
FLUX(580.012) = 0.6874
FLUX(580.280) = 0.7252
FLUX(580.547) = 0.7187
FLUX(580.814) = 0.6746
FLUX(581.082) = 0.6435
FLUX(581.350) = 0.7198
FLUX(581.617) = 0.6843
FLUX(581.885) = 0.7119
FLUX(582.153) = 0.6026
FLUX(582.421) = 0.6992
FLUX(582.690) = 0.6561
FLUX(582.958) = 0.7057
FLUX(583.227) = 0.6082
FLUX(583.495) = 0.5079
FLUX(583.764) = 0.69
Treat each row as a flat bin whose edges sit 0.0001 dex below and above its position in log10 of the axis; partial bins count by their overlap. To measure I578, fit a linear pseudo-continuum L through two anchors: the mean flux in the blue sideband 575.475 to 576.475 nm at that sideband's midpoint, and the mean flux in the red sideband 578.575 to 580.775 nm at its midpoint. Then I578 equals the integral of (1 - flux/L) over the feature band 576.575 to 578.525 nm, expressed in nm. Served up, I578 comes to 0.12 nm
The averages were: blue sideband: 0.742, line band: 0.687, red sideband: 0.718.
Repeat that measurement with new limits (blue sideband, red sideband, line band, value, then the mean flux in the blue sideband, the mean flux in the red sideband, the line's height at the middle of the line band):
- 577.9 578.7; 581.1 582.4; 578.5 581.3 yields -0.118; 0.681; 0.678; 0.68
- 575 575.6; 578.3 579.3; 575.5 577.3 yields 0.286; 0.909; 0.733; 0.854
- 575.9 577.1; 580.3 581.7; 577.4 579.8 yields -0.032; 0.694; 0.692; 0.693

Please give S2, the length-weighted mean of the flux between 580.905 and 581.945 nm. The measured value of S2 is 0.688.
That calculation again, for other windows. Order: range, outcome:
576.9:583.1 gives 0.695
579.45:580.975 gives 0.7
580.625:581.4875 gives 0.682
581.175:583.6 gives 0.657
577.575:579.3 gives 0.702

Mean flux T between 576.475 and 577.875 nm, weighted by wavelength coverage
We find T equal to 0.701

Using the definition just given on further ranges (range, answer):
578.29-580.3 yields 0.715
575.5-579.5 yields 0.71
